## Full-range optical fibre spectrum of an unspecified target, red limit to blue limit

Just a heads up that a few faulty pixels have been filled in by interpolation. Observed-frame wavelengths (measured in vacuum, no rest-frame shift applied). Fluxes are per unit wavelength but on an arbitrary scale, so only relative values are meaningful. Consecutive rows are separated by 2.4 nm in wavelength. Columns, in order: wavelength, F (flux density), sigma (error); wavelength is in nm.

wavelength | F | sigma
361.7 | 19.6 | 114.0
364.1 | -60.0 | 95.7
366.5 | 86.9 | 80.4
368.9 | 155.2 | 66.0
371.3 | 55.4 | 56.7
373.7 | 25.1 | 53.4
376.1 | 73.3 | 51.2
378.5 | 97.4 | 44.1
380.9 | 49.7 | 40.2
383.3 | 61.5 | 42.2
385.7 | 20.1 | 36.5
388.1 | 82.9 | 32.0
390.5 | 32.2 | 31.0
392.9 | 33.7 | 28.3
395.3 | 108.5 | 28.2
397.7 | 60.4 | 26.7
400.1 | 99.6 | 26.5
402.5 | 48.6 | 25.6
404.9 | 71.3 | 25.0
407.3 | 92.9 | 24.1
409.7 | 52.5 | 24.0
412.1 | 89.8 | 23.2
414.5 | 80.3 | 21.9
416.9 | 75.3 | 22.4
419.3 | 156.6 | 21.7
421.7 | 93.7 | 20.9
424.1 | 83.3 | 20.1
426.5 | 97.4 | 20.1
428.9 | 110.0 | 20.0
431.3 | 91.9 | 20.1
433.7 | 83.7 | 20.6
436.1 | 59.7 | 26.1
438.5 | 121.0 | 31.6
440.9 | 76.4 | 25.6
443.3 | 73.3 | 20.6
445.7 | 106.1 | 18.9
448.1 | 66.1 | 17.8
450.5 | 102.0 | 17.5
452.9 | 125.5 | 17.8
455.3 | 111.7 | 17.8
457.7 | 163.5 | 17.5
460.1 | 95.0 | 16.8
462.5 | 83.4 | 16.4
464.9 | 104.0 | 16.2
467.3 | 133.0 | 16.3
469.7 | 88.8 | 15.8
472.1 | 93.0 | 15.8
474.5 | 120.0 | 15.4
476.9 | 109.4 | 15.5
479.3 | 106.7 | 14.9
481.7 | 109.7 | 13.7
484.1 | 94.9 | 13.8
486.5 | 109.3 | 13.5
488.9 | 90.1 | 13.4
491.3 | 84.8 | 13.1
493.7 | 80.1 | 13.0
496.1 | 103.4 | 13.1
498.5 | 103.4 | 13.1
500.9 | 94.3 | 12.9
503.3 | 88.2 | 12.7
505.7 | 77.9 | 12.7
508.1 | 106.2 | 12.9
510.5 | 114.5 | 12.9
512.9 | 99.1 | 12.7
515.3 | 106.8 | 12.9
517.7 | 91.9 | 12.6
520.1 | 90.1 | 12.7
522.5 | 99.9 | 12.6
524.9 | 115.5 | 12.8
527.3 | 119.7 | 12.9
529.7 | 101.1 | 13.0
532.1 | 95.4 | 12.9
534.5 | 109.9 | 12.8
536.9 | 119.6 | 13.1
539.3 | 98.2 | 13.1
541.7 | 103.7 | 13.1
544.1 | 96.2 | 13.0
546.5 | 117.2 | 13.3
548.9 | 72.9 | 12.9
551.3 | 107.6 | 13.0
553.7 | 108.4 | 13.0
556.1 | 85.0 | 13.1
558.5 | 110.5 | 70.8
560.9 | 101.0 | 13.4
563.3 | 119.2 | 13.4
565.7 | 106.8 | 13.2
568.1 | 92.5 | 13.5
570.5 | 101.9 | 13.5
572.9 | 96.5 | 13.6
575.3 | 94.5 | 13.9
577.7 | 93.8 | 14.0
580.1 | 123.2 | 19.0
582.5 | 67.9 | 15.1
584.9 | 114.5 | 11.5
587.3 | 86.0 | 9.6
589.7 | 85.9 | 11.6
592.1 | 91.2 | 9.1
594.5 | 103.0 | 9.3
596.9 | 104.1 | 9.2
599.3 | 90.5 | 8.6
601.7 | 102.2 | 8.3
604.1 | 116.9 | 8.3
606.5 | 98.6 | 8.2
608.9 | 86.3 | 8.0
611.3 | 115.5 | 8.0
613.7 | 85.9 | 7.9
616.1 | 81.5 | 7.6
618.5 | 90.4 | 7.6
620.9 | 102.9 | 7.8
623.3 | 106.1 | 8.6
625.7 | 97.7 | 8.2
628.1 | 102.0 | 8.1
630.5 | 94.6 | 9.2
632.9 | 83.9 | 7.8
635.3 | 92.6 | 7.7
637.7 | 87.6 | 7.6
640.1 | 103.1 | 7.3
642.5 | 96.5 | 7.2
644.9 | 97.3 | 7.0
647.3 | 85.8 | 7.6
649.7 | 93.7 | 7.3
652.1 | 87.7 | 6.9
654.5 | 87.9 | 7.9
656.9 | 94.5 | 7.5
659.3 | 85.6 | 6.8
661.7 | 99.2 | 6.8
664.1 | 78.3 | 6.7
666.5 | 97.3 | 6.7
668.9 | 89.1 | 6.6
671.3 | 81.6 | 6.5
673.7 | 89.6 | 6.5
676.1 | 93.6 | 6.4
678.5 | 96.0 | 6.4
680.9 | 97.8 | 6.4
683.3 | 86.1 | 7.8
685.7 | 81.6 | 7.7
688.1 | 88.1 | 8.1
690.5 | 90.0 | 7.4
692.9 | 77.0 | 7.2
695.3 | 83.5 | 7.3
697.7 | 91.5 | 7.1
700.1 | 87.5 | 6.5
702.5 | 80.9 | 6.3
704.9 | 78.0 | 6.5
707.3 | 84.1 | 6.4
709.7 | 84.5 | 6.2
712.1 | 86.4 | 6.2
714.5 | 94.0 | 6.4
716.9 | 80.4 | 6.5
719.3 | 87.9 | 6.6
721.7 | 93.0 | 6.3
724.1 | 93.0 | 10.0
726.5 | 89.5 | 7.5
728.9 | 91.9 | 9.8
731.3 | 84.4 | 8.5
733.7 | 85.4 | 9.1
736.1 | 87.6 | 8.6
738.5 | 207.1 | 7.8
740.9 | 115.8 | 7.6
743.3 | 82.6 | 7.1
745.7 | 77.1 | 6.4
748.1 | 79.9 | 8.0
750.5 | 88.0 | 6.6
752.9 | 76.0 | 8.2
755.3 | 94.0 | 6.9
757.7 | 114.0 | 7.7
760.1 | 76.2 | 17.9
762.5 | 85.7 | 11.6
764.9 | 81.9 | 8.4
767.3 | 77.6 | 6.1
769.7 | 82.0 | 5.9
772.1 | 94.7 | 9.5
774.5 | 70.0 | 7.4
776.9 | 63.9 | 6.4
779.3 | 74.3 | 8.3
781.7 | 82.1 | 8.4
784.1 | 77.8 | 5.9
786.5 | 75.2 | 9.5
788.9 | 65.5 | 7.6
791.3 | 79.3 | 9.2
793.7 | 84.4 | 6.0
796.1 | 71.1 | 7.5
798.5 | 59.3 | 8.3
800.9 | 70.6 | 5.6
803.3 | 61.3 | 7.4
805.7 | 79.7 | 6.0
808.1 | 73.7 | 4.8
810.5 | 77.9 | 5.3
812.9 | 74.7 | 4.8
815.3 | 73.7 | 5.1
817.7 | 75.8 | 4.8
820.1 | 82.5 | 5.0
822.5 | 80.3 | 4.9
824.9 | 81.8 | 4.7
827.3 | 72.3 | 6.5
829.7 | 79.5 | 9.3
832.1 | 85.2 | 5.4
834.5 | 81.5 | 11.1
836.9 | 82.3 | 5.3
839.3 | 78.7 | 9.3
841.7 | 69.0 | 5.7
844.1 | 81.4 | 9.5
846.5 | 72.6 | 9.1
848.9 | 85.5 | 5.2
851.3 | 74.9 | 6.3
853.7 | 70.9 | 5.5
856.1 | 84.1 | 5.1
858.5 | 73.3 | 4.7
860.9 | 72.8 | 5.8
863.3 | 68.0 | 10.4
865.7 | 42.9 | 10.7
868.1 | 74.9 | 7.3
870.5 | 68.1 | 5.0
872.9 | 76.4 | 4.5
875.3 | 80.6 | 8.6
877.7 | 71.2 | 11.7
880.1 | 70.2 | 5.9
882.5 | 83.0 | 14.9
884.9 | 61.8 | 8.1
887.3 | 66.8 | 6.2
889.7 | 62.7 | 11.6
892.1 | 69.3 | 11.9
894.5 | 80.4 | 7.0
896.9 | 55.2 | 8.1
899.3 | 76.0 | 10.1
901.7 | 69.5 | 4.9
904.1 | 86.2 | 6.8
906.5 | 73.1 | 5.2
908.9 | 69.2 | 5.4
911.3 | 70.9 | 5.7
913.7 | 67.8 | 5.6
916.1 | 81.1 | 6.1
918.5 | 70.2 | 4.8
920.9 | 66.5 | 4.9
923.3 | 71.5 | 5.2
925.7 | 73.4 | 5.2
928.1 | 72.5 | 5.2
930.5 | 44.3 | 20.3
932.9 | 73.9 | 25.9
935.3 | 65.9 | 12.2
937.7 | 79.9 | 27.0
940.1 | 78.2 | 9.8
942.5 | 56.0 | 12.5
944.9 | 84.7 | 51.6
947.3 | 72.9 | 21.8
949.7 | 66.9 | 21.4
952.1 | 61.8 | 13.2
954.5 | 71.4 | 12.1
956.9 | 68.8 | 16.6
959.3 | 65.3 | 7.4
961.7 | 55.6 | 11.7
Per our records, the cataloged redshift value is 0.13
